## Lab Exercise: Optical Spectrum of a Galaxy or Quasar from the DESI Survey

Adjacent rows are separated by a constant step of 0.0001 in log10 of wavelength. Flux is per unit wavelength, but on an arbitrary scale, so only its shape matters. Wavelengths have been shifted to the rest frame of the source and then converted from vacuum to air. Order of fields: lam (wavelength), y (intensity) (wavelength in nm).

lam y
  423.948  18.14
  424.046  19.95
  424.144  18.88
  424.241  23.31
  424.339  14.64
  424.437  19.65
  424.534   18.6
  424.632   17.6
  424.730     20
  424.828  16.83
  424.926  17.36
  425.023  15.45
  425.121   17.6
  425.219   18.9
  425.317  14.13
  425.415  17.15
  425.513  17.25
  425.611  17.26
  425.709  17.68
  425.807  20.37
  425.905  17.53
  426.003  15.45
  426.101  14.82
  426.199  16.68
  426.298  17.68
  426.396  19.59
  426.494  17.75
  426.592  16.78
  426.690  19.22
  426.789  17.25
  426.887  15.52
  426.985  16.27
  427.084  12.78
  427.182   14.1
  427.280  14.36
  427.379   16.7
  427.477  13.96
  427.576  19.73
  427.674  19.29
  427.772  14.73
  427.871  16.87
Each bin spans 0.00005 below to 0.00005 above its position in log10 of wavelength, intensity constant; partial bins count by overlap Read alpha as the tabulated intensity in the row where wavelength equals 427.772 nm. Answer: 14.73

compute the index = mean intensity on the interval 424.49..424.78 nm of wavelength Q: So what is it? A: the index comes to 18.7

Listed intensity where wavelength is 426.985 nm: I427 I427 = 16.27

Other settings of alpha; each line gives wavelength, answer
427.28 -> 14.36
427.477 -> 13.96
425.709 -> 17.68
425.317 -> 14.13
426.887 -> 15.52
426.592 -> 16.78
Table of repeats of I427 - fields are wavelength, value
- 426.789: 17.25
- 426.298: 17.68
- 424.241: 23.31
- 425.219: 18.9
